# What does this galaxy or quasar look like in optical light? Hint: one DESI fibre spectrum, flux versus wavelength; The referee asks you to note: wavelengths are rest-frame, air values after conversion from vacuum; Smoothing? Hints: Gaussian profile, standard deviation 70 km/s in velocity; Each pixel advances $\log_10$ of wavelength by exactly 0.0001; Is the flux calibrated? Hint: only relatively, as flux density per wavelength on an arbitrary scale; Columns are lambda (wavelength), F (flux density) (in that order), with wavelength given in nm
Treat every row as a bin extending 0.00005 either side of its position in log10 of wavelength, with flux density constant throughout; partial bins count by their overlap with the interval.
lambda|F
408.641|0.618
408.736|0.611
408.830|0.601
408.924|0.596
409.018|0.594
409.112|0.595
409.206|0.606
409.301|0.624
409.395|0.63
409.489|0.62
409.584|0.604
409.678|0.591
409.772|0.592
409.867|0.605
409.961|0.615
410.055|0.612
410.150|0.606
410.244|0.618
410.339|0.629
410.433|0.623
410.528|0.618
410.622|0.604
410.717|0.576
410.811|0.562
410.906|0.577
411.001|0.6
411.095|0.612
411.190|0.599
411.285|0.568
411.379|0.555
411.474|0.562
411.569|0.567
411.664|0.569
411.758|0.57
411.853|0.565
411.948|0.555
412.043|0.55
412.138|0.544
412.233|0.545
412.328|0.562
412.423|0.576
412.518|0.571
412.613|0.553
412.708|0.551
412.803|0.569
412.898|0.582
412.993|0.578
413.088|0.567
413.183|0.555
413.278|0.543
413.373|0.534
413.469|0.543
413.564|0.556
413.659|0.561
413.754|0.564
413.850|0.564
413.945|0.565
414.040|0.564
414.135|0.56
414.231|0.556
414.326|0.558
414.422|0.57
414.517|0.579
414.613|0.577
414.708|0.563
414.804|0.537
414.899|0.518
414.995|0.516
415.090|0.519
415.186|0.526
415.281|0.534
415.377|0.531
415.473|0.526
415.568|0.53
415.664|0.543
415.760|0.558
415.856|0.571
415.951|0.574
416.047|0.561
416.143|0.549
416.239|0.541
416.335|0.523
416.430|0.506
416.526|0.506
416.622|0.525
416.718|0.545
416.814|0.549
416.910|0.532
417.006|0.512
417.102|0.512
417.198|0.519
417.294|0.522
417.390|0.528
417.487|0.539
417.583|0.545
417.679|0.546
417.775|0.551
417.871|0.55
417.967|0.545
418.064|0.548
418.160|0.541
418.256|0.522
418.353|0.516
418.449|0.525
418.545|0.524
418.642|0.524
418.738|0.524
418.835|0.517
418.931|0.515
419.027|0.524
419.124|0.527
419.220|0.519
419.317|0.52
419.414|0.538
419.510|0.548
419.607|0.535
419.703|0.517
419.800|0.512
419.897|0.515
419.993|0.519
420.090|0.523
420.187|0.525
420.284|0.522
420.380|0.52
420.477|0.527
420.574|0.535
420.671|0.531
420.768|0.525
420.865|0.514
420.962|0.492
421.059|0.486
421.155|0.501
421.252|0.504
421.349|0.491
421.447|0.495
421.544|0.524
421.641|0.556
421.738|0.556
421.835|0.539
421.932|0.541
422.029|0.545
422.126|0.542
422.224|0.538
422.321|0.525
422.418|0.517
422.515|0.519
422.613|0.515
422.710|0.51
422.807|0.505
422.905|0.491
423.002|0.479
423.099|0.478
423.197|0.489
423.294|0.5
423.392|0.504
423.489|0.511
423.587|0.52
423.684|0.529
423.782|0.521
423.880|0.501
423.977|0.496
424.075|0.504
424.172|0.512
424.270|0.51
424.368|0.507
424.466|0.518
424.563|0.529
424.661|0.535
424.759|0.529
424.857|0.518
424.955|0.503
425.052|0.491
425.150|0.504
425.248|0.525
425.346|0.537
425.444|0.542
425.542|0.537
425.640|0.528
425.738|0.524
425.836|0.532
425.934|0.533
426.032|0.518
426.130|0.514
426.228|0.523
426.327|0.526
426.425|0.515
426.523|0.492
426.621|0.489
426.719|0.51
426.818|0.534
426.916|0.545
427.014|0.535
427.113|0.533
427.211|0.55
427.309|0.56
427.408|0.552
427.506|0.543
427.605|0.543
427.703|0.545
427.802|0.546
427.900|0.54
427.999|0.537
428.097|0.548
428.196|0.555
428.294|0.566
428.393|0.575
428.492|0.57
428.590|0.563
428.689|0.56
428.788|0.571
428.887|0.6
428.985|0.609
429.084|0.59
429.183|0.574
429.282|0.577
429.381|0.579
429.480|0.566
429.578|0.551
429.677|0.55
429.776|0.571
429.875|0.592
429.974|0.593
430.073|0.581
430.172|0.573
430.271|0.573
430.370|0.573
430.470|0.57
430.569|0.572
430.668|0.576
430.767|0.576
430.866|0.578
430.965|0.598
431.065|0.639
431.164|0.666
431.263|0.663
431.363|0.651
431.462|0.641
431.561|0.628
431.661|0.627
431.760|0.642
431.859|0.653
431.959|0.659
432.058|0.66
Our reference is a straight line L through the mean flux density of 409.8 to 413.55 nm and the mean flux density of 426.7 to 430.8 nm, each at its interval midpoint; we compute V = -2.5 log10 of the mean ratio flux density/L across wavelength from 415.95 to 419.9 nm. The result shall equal 0.08 mag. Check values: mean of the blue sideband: 0.576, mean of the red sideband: 0.563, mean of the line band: 0.53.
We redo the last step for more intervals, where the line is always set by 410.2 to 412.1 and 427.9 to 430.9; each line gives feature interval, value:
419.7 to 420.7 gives 0.11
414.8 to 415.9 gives 0.09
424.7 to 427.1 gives 0.10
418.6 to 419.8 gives 0.10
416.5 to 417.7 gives 0.10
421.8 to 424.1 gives 0.13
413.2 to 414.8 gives 0.04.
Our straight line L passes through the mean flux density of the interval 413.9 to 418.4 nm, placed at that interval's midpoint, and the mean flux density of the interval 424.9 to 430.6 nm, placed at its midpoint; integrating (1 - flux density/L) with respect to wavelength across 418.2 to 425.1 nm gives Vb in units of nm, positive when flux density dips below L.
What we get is 0.340 nm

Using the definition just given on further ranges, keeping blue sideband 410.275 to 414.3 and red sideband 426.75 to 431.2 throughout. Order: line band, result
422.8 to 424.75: 0.21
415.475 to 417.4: 0.12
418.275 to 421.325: 0.26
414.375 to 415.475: 0.05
